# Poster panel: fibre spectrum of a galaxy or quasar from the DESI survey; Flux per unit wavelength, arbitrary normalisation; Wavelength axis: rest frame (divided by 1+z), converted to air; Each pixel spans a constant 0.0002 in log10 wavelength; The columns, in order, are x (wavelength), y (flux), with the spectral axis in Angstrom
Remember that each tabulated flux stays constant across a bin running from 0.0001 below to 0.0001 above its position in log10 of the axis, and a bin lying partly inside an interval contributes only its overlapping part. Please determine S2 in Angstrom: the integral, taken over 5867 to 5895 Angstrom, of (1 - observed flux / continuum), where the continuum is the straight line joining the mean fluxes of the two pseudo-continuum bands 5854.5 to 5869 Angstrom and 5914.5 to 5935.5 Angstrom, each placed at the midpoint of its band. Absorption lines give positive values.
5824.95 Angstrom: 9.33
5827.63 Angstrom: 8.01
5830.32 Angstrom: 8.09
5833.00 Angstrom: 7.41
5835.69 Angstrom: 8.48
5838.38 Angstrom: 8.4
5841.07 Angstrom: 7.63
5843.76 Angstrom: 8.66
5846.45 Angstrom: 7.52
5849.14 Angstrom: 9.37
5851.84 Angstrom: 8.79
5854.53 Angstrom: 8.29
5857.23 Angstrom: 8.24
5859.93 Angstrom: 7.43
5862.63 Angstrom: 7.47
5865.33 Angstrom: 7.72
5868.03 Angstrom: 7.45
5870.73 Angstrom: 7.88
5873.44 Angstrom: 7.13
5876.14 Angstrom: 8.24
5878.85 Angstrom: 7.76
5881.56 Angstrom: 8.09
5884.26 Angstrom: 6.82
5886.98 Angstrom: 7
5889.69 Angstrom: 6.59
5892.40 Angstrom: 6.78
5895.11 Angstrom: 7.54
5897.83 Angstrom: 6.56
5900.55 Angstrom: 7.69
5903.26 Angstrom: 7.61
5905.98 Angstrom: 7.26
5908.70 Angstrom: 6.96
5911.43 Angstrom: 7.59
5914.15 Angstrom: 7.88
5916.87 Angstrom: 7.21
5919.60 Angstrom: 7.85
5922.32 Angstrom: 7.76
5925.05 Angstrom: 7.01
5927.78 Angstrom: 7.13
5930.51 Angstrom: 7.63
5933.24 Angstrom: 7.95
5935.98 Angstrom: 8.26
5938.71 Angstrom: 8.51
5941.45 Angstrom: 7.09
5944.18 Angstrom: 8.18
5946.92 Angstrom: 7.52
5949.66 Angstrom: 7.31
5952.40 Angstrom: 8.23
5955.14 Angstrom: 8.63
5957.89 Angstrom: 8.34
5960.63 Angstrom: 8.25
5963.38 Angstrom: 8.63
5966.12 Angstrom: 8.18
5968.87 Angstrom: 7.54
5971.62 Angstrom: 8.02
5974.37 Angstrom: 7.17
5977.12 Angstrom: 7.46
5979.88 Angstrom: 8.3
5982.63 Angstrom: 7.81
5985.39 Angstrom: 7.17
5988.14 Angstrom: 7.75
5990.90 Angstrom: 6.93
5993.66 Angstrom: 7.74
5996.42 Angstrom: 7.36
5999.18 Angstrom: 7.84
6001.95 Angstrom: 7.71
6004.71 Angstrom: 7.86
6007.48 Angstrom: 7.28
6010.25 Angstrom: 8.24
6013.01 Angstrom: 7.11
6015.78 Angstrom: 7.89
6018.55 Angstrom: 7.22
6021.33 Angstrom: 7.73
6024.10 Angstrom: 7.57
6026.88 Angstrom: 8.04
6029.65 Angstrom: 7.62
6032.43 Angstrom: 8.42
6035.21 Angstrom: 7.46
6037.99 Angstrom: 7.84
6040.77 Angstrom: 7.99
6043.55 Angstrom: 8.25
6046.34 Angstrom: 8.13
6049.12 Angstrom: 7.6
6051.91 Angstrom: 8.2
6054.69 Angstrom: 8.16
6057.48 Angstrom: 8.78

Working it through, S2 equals 1.1 Angstrom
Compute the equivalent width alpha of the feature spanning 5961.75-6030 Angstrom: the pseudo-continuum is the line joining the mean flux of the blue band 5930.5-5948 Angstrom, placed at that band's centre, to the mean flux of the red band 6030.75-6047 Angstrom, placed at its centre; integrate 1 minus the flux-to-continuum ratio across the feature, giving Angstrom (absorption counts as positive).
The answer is 2.3 Angstrom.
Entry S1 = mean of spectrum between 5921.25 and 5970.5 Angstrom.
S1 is 7.9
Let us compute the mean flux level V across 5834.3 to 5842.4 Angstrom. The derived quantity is 8.16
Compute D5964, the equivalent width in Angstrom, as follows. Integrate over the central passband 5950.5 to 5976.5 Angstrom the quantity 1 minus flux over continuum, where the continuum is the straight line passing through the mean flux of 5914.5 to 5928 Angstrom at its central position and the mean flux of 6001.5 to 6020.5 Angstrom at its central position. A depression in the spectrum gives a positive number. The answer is -1.9 Angstrom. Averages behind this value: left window 7.45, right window 7.61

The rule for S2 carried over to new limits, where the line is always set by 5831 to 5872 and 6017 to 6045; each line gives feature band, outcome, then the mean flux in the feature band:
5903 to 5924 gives 1.2 Angstrom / 7.5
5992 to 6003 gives 0.3 Angstrom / 7.64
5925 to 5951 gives 0.8 Angstrom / 7.69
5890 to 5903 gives 1.4 Angstrom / 7.14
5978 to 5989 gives 0.2 Angstrom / 7.74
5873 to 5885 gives 0.5 Angstrom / 7.69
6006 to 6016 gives 0.3 Angstrom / 7.6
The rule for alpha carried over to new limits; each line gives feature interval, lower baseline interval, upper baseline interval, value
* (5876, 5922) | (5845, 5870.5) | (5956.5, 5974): 4.0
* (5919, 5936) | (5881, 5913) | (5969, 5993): -0.6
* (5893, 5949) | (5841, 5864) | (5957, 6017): 2.9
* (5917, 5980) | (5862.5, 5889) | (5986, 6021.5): -2.4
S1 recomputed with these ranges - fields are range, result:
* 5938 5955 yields 7.84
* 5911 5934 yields 7.55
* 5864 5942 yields 7.49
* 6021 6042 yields 7.84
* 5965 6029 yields 7.65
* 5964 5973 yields 7.98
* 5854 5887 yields 7.66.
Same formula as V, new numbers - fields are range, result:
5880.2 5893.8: 7.06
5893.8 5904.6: 7.35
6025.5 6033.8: 8.03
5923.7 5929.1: 7.07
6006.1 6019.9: 7.55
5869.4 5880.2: 7.75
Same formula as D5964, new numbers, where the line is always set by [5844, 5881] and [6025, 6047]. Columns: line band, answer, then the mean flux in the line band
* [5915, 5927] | 0.76 Angstrom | 7.46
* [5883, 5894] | 1.59 Angstrom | 6.81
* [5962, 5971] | -0.17 Angstrom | 8.11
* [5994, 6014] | 0.78 Angstrom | 7.65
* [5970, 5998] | 1.35 Angstrom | 7.57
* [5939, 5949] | 0.36 Angstrom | 7.67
